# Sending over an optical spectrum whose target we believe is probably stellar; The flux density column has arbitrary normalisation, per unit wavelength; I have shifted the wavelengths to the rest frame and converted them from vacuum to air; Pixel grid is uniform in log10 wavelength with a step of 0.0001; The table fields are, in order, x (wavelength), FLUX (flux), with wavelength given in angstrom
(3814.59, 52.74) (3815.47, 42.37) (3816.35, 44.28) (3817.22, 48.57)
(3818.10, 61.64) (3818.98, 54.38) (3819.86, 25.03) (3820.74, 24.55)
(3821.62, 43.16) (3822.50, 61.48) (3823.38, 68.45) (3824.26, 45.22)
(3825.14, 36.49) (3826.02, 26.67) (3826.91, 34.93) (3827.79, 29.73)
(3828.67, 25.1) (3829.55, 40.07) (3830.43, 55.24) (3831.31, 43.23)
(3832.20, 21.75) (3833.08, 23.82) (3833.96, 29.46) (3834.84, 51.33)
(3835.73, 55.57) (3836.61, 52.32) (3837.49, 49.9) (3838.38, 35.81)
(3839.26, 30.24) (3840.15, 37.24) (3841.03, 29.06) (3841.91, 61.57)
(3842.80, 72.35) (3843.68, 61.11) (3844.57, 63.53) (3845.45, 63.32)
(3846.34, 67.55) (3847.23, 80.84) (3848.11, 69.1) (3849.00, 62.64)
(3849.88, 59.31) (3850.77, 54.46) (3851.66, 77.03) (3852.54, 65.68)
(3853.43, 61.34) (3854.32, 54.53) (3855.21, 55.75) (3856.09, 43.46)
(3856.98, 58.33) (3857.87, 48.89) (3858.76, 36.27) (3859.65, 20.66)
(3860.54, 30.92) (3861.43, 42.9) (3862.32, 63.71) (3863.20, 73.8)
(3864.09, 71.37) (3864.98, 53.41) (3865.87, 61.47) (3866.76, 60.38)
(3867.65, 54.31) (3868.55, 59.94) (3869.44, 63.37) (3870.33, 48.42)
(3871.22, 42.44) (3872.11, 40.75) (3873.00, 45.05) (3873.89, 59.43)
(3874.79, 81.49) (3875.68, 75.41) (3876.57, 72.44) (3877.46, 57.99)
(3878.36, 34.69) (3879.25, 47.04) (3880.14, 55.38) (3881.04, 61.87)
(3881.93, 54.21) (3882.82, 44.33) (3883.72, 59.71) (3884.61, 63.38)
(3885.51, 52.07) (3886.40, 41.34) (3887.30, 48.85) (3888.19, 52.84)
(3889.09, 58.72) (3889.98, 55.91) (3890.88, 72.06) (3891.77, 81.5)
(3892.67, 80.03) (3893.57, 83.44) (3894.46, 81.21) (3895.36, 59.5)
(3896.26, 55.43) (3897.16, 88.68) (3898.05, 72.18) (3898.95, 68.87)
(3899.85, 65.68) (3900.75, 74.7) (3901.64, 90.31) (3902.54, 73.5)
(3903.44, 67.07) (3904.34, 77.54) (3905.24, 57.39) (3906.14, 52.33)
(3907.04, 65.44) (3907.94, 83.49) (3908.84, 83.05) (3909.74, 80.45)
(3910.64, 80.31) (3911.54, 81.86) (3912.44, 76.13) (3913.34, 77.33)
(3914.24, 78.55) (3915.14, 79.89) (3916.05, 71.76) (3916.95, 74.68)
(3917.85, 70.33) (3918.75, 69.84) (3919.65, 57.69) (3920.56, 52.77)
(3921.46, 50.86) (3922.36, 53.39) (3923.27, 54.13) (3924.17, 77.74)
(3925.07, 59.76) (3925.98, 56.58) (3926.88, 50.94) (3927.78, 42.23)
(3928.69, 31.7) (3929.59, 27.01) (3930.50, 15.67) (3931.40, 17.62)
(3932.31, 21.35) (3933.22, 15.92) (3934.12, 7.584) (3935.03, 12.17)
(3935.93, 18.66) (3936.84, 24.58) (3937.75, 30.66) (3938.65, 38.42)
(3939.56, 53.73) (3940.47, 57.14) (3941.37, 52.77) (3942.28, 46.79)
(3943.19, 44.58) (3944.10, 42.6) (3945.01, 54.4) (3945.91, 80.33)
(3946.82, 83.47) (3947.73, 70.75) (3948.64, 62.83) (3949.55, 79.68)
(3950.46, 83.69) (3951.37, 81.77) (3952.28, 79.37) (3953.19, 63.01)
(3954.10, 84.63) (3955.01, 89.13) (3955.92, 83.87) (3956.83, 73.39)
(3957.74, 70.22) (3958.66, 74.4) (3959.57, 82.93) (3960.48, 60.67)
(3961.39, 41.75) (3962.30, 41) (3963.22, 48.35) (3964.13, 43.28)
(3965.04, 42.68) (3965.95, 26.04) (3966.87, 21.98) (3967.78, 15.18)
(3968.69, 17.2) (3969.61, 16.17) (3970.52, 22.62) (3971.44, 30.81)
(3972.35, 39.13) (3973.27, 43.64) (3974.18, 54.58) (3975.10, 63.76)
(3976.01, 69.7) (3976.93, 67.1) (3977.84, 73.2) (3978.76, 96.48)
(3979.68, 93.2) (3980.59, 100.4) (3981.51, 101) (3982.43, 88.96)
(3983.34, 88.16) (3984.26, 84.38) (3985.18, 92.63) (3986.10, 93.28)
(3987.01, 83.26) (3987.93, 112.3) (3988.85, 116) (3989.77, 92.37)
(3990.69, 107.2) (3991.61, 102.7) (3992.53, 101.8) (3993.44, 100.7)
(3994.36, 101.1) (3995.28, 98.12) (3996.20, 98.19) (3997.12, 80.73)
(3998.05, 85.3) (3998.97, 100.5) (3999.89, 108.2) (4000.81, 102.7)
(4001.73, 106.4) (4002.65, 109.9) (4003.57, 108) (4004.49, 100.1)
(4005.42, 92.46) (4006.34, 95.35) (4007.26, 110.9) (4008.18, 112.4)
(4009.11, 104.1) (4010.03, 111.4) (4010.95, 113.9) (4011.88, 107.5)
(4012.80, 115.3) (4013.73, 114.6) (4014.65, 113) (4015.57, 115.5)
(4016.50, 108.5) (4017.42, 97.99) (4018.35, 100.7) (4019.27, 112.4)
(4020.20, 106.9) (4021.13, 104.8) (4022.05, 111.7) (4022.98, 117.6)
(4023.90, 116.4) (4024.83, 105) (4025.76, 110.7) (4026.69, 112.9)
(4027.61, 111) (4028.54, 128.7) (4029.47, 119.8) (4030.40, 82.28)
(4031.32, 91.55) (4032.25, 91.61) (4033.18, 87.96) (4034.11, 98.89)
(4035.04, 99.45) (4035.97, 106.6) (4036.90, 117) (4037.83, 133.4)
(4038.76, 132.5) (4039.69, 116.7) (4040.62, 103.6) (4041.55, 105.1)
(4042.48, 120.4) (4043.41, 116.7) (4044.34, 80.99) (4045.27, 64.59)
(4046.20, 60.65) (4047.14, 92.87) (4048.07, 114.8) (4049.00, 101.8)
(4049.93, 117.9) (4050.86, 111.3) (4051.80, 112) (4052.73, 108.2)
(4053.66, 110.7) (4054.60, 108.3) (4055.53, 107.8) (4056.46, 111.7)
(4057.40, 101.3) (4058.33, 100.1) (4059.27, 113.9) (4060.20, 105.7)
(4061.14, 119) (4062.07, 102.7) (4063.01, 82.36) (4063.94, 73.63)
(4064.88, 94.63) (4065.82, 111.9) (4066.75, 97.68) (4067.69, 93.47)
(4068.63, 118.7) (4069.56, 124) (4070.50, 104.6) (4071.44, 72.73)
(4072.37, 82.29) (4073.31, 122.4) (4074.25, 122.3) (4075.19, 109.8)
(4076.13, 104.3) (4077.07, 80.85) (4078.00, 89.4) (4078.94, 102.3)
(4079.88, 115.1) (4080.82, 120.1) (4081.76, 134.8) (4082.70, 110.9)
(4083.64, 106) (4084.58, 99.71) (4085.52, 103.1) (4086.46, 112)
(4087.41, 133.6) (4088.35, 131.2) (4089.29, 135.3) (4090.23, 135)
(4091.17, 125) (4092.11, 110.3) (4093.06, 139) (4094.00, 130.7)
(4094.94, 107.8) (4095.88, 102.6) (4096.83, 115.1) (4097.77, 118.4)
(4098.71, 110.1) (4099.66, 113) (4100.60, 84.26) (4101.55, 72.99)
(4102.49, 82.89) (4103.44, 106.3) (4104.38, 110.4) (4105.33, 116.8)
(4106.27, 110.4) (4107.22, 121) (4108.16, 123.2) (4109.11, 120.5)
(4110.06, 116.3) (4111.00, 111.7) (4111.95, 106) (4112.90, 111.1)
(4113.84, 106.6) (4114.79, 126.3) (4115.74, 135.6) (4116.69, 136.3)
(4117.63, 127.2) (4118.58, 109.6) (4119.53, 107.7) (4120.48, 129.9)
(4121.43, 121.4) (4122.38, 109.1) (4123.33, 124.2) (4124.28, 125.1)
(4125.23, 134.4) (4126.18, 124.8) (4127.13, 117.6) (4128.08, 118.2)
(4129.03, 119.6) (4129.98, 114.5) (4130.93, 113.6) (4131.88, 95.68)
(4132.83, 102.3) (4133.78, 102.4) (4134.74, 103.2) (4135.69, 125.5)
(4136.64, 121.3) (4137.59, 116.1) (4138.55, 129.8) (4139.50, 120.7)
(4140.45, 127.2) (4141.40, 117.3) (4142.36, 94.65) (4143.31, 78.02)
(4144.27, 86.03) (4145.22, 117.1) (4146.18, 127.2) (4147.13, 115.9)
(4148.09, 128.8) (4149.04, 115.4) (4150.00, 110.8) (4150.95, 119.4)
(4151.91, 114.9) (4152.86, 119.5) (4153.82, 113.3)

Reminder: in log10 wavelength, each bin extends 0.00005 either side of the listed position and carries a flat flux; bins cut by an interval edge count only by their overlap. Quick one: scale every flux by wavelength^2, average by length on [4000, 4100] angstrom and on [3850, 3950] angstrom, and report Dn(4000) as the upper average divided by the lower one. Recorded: 2.0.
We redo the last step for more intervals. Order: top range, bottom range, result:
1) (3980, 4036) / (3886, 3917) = 1.53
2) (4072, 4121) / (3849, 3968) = 2.15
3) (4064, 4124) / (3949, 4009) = 1.52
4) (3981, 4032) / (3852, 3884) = 2.04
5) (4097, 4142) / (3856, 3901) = 2.21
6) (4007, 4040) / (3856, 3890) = 2.19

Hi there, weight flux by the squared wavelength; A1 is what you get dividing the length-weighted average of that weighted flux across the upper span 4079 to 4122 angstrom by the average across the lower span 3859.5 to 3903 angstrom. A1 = 2.12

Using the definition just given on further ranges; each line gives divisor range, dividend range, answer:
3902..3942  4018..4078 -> 2.06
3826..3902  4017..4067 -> 2.06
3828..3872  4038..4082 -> 2.24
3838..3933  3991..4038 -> 1.89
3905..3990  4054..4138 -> 1.99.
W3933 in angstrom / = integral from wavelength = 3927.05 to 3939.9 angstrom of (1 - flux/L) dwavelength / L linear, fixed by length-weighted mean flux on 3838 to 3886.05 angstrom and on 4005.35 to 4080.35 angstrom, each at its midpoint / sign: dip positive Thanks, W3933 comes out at 8.4 angstrom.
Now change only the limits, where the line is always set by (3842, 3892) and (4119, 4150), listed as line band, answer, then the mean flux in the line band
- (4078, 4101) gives -2.3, 116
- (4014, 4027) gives -2.7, 110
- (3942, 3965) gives 2.9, 66.4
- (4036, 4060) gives -2.5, 107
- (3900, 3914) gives -1.8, 74.6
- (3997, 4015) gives -3.6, 105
